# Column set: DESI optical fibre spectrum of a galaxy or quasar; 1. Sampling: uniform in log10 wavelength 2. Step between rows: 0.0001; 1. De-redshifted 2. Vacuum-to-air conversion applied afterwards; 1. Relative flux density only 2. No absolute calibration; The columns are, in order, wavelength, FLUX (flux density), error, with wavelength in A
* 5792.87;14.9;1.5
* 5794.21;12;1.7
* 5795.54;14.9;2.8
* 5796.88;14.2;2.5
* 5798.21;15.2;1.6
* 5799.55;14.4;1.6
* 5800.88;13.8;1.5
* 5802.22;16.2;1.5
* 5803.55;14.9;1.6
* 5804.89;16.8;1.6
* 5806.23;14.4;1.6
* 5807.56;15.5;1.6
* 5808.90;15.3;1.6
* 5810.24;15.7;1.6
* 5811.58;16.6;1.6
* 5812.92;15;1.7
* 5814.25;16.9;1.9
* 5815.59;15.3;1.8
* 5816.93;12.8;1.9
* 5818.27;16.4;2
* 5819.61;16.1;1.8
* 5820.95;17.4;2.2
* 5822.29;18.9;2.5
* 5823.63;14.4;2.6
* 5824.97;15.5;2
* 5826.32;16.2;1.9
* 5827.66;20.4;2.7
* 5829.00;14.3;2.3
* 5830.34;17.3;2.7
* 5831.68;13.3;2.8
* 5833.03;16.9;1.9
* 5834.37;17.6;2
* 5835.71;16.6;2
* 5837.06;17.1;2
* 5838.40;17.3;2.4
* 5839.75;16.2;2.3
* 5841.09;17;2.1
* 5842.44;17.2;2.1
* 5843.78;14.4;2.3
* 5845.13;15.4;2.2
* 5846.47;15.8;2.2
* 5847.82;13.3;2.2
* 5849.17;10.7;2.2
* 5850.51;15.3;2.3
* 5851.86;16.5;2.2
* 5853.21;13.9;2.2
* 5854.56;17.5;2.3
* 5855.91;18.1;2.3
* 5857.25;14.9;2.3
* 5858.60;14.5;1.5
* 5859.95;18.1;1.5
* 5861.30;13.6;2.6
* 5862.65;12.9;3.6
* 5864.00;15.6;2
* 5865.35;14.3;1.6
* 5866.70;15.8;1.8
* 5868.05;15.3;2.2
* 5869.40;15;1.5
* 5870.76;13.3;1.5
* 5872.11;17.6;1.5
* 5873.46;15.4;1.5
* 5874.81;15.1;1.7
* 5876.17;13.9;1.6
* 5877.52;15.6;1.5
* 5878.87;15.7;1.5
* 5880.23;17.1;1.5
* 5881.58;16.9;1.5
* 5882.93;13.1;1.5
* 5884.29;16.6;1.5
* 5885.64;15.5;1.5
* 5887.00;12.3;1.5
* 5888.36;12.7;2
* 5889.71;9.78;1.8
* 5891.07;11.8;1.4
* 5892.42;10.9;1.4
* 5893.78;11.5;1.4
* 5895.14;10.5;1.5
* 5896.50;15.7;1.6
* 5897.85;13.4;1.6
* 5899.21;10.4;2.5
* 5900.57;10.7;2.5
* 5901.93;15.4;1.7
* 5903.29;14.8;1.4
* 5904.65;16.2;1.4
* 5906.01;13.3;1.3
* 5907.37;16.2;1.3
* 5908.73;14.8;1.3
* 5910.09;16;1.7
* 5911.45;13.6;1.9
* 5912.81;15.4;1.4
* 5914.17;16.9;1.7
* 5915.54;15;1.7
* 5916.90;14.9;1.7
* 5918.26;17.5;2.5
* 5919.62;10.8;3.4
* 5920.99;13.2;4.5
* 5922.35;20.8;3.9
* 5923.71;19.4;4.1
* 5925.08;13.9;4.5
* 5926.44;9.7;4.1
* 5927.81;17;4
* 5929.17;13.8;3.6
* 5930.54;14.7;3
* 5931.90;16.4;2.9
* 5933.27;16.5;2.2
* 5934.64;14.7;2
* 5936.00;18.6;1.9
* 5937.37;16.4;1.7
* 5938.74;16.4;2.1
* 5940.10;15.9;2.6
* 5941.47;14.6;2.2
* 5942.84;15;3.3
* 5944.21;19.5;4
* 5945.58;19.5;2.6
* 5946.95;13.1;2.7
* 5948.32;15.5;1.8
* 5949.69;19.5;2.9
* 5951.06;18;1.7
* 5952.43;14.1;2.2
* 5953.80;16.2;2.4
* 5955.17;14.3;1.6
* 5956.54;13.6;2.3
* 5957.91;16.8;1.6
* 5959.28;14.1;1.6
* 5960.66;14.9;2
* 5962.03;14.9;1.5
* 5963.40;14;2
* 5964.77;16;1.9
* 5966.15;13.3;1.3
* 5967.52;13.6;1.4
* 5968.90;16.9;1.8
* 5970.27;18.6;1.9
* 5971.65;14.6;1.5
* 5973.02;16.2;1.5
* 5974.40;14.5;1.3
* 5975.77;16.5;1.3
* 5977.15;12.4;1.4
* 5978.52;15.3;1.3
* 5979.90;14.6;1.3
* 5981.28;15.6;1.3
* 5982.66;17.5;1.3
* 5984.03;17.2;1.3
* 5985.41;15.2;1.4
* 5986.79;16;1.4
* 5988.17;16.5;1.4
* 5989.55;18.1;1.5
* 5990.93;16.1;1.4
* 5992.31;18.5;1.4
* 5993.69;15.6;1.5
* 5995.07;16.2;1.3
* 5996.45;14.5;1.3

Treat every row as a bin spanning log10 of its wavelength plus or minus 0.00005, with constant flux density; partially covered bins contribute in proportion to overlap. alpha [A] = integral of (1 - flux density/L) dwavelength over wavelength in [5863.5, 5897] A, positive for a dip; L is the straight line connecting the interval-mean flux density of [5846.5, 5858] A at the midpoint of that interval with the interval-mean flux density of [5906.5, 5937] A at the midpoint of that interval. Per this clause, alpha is 2.09 A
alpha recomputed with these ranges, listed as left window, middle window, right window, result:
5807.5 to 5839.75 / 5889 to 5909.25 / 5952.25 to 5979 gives 3.35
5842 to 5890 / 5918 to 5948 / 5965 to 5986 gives -0.93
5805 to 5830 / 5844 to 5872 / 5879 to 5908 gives -0.62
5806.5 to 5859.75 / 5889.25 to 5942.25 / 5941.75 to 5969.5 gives 3.81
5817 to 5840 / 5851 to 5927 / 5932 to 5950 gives 8.51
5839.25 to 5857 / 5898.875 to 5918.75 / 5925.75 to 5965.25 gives 1.01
